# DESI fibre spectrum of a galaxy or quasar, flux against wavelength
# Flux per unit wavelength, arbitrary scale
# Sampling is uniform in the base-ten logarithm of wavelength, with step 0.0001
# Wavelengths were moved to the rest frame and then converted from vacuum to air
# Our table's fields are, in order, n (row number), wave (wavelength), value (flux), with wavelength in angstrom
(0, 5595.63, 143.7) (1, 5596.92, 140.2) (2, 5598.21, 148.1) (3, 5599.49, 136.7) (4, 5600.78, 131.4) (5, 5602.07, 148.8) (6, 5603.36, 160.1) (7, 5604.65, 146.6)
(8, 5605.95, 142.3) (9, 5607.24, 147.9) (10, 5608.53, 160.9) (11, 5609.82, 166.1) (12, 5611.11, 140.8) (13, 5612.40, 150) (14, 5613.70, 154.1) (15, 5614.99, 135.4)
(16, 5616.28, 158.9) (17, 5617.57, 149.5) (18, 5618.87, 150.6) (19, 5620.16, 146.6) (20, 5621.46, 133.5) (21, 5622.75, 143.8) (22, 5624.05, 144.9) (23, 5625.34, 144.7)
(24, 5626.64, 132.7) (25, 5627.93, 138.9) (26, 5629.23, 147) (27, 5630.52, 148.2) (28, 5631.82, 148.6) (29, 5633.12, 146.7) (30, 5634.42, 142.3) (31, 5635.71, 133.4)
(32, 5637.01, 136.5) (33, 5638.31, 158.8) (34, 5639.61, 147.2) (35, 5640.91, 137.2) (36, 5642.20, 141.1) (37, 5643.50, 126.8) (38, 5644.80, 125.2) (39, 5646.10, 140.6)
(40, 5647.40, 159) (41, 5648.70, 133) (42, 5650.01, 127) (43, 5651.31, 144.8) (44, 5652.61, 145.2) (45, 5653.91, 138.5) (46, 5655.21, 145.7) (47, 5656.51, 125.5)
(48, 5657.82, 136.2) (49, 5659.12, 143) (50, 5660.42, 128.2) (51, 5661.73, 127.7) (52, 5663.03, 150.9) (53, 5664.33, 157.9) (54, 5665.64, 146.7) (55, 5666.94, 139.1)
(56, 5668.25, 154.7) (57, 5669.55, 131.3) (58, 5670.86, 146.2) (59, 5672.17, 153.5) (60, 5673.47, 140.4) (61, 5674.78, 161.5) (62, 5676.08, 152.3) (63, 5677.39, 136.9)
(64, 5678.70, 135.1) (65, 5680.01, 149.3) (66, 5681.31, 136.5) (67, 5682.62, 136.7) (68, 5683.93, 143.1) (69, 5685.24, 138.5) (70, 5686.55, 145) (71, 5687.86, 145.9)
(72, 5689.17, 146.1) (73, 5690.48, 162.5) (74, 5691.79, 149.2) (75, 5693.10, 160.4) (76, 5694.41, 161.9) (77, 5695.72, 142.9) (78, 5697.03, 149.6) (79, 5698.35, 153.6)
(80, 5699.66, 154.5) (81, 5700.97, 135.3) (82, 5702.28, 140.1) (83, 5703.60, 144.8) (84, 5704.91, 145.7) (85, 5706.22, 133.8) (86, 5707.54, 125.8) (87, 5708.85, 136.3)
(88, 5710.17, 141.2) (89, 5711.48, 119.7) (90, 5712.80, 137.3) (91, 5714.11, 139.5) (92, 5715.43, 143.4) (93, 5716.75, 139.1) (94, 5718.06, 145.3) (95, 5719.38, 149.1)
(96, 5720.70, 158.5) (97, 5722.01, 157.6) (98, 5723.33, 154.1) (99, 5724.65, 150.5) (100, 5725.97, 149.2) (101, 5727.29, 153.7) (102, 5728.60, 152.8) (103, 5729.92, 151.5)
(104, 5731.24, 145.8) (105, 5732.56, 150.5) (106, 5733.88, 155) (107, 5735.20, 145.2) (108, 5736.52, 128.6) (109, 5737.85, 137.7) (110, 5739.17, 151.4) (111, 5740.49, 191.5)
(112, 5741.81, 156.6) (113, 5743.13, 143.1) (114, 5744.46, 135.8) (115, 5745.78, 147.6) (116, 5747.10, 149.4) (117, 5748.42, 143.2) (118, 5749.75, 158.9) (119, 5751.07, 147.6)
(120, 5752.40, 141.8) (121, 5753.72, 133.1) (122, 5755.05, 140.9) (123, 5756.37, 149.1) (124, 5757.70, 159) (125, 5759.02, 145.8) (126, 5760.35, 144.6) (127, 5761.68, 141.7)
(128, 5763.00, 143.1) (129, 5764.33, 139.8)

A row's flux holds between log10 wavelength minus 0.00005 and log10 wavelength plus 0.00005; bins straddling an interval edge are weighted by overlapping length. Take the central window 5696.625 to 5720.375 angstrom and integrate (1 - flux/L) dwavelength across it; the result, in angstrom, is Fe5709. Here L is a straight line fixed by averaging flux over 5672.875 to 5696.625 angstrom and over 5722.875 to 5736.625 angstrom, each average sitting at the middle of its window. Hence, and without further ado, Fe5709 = 1.2 angstrom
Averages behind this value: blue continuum 147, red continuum 150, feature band 141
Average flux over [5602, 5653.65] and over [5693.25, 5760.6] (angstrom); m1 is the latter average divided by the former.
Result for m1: 1.01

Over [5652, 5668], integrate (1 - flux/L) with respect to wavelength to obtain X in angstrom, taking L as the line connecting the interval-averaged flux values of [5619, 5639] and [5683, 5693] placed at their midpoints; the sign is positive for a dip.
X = 0.5 angstrom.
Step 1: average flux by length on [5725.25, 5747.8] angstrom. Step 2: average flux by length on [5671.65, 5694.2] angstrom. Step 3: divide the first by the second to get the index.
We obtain 1.02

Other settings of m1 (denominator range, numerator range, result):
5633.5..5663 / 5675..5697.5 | 1.06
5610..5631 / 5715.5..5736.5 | 1.03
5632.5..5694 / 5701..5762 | 1.02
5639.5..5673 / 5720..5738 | 1.07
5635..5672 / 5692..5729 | 1.04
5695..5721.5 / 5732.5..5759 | 1.04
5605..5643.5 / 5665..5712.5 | 0.99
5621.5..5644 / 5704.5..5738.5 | 1.01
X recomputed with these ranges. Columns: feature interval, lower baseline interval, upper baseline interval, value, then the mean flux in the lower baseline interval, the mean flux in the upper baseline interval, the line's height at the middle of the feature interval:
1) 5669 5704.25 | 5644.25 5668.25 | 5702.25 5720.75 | -1.7 angstrom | 140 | 139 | 140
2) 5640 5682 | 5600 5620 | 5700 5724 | 1.2 angstrom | 149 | 142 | 146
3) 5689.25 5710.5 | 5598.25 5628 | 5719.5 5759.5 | 0.3 angstrom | 147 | 150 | 149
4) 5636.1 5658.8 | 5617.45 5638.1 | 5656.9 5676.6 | 0.7 angstrom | 143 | 144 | 144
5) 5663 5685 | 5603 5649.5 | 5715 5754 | 0.2 angstrom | 145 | 149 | 147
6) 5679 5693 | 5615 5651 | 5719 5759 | 0.0 angstrom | 142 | 150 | 146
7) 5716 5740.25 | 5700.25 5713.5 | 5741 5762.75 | -1.4 angstrom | 136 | 146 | 141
